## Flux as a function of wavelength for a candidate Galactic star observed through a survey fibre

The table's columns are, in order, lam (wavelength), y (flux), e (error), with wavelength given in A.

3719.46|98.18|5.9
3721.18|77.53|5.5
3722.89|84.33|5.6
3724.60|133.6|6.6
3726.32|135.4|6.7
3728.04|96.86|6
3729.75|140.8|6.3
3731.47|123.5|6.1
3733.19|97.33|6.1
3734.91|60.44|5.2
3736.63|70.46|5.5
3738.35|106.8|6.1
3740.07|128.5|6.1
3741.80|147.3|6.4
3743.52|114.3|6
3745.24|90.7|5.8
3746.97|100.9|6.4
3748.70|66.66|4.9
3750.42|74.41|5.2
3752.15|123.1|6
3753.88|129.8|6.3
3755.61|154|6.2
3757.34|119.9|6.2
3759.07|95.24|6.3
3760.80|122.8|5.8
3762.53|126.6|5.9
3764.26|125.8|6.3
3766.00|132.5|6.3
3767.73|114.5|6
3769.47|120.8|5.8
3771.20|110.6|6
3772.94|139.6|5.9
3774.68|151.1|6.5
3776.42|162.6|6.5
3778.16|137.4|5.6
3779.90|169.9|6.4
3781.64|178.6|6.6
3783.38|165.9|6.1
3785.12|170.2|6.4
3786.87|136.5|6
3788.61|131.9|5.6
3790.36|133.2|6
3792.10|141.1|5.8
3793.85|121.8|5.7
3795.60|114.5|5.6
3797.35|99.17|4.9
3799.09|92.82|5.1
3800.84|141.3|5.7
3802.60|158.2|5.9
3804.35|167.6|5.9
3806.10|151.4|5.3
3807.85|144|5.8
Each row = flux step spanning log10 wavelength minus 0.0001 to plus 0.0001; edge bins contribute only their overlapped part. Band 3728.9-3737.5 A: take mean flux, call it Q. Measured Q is 98.4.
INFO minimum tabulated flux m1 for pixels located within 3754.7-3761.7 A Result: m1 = 95.24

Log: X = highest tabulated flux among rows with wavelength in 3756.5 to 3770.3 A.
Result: 132.5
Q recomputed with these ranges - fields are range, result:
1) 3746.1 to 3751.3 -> 80.7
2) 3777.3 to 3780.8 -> 154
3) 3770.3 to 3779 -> 140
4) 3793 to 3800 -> 107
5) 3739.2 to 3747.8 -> 116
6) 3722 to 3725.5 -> 109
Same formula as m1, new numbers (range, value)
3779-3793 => 131.9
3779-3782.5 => 169.9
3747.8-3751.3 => 66.66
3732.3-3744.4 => 60.44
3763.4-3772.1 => 110.6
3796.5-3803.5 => 92.82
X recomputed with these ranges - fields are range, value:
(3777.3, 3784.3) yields 178.6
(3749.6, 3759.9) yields 154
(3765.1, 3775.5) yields 151.1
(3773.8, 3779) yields 162.6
